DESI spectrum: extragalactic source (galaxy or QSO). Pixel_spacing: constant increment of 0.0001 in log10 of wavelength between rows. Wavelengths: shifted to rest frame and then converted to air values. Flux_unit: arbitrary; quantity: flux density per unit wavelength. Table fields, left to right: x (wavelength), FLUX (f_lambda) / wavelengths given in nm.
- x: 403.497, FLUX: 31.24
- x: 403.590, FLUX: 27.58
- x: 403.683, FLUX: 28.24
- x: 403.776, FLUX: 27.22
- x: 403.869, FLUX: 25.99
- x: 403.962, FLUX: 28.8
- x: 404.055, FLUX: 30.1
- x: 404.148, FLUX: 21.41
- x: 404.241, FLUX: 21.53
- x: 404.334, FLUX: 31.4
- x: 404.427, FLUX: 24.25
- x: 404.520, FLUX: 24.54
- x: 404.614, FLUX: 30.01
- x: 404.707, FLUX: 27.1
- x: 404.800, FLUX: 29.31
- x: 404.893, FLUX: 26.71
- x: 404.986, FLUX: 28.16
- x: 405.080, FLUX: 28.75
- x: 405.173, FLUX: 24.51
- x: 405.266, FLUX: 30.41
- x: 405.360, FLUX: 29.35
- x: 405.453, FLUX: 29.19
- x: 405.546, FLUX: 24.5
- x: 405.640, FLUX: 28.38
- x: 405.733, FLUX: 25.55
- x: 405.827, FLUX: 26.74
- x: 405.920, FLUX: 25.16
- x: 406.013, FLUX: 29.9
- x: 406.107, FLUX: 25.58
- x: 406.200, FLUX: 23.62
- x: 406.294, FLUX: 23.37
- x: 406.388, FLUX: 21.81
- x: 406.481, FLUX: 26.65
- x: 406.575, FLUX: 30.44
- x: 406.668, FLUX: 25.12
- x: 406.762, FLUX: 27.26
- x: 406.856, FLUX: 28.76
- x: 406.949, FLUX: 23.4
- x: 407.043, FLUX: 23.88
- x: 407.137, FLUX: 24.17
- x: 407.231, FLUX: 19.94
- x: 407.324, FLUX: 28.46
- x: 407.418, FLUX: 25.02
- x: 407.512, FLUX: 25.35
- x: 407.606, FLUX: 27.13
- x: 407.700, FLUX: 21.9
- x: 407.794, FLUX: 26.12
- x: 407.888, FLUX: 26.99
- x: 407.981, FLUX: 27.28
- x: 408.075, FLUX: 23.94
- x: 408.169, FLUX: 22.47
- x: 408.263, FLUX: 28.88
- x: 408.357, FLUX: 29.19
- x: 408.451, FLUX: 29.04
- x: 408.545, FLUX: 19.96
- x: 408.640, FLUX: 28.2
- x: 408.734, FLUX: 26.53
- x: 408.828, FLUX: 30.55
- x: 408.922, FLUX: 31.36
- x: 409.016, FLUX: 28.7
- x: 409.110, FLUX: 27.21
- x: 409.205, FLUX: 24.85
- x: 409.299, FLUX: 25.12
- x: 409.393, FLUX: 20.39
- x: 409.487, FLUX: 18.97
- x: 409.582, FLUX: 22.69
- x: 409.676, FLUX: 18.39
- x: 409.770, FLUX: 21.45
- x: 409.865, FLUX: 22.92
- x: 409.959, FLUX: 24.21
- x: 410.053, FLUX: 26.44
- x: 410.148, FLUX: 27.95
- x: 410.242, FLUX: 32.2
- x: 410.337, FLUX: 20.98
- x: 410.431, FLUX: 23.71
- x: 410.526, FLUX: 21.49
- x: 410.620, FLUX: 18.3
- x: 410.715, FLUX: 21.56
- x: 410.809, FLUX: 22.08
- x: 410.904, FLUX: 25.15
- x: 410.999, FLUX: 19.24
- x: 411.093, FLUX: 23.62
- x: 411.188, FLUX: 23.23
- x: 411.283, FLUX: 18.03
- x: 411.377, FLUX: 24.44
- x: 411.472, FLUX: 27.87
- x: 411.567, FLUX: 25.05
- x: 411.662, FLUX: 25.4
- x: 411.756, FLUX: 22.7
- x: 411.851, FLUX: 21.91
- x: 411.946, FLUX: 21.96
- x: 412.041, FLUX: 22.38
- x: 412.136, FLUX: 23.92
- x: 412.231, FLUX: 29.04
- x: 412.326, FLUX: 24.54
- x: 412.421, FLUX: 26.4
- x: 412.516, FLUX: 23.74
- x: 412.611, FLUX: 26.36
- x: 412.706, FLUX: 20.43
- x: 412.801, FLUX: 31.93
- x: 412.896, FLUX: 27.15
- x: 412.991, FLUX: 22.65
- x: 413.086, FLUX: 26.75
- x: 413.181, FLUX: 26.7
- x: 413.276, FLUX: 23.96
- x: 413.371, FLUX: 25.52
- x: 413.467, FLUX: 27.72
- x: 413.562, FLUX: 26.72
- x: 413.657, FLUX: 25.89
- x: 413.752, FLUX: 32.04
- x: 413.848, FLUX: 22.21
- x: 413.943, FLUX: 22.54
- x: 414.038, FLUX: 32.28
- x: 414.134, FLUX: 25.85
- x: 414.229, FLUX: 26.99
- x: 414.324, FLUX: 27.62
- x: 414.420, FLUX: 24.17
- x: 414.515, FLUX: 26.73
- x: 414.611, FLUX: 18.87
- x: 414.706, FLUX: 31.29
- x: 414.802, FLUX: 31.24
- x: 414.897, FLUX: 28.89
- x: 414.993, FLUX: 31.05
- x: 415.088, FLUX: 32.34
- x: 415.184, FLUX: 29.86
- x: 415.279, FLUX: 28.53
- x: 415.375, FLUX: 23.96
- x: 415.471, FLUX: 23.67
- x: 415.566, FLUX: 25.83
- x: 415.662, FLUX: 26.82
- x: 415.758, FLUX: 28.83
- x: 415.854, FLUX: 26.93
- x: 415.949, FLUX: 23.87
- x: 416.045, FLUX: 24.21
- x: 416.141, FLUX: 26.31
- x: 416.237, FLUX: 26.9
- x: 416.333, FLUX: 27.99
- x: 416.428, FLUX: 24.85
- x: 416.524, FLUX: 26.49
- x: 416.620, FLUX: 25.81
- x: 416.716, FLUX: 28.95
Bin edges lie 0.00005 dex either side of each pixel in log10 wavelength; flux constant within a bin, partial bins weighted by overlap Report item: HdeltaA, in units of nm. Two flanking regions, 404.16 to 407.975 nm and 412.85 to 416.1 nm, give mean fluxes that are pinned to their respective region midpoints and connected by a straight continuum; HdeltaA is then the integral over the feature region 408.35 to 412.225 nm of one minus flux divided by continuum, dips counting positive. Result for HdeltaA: 0.35 nm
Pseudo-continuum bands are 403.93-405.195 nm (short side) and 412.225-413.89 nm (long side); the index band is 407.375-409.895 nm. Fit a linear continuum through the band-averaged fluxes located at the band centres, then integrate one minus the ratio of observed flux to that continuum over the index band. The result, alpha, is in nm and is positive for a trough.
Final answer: 0.12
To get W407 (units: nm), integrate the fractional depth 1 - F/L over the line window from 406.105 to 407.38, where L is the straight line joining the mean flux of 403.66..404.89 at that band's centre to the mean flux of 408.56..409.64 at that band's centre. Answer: 0.05 nm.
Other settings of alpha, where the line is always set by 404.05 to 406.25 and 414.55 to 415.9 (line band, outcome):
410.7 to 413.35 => 0.31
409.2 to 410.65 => 0.22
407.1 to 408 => 0.06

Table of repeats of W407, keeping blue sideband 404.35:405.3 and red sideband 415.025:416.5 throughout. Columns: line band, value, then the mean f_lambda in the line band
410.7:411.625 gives 0.135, 23.1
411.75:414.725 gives 0.150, 25.6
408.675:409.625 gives 0.053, 25.7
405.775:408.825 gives 0.173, 25.8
